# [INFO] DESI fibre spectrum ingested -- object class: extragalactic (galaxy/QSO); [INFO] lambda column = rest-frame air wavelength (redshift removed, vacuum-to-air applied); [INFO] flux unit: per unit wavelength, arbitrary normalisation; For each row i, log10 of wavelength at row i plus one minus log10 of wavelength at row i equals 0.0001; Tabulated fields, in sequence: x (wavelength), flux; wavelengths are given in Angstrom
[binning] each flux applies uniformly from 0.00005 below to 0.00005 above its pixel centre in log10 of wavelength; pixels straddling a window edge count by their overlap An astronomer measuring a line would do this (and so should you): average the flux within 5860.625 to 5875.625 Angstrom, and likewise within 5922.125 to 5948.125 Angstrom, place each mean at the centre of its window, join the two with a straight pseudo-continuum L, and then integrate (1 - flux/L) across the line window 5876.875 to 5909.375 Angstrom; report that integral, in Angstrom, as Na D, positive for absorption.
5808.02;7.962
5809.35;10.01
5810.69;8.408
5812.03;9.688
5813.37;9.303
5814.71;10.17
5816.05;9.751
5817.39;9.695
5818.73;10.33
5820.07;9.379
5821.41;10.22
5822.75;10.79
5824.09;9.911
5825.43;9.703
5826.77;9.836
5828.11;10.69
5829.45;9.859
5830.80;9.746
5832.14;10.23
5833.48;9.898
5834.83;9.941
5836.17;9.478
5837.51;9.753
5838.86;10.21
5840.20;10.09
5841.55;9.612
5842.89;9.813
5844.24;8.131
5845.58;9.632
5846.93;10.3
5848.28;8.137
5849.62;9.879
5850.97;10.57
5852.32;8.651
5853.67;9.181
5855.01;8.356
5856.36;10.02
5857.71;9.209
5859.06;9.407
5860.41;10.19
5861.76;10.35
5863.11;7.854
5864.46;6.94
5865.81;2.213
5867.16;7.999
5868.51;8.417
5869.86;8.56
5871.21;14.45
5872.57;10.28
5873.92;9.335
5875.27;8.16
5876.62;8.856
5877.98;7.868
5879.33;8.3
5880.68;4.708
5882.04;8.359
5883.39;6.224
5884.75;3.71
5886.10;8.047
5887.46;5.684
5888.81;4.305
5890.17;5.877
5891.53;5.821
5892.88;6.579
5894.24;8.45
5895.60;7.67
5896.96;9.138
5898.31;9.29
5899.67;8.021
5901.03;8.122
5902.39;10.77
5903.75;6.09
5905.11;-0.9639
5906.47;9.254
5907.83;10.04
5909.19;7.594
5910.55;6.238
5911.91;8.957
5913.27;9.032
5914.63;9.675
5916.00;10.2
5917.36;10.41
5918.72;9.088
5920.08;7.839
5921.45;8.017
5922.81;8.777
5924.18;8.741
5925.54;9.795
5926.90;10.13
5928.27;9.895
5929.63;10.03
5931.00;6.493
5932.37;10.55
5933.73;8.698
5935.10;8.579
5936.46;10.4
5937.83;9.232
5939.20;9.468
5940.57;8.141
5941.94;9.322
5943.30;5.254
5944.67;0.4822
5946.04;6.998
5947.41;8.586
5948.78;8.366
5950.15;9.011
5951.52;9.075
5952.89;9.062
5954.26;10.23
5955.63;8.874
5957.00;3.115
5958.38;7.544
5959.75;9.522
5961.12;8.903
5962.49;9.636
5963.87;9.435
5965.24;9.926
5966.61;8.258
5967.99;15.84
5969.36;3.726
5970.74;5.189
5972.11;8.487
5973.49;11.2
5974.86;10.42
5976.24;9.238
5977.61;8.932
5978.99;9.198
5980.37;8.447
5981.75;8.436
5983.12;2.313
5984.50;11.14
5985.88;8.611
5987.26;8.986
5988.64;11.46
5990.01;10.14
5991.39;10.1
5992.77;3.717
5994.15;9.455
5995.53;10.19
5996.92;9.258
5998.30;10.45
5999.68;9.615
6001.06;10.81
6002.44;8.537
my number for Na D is 5.7 Angstrom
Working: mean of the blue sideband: 8.66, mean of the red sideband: 8.4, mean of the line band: 7.05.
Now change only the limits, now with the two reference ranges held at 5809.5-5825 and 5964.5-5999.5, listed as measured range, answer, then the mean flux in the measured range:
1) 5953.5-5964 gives 0.8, 8.35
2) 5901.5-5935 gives 2.6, 8.55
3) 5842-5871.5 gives 2.0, 8.95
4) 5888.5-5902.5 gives 2.7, 7.6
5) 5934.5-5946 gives 2.0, 7.57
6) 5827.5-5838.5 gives -0.3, 9.95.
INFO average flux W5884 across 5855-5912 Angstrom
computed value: 7.76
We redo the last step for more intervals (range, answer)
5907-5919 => 9.03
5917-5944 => 8.92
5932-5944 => 8.8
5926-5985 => 8.5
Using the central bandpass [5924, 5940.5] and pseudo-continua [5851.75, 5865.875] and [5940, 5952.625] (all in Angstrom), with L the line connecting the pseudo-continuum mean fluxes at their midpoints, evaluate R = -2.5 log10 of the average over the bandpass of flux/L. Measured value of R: -0.23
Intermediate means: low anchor 8.66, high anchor 7.3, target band 9.31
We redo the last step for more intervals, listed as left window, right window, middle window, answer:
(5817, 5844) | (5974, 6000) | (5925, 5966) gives 0.090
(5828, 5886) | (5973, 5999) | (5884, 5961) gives 0.124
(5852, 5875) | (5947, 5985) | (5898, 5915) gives 0.131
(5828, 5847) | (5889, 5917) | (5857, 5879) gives 0.011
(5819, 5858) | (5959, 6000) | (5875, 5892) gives 0.397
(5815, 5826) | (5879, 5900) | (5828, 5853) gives -0.072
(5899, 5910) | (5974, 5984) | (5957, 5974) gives -0.080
